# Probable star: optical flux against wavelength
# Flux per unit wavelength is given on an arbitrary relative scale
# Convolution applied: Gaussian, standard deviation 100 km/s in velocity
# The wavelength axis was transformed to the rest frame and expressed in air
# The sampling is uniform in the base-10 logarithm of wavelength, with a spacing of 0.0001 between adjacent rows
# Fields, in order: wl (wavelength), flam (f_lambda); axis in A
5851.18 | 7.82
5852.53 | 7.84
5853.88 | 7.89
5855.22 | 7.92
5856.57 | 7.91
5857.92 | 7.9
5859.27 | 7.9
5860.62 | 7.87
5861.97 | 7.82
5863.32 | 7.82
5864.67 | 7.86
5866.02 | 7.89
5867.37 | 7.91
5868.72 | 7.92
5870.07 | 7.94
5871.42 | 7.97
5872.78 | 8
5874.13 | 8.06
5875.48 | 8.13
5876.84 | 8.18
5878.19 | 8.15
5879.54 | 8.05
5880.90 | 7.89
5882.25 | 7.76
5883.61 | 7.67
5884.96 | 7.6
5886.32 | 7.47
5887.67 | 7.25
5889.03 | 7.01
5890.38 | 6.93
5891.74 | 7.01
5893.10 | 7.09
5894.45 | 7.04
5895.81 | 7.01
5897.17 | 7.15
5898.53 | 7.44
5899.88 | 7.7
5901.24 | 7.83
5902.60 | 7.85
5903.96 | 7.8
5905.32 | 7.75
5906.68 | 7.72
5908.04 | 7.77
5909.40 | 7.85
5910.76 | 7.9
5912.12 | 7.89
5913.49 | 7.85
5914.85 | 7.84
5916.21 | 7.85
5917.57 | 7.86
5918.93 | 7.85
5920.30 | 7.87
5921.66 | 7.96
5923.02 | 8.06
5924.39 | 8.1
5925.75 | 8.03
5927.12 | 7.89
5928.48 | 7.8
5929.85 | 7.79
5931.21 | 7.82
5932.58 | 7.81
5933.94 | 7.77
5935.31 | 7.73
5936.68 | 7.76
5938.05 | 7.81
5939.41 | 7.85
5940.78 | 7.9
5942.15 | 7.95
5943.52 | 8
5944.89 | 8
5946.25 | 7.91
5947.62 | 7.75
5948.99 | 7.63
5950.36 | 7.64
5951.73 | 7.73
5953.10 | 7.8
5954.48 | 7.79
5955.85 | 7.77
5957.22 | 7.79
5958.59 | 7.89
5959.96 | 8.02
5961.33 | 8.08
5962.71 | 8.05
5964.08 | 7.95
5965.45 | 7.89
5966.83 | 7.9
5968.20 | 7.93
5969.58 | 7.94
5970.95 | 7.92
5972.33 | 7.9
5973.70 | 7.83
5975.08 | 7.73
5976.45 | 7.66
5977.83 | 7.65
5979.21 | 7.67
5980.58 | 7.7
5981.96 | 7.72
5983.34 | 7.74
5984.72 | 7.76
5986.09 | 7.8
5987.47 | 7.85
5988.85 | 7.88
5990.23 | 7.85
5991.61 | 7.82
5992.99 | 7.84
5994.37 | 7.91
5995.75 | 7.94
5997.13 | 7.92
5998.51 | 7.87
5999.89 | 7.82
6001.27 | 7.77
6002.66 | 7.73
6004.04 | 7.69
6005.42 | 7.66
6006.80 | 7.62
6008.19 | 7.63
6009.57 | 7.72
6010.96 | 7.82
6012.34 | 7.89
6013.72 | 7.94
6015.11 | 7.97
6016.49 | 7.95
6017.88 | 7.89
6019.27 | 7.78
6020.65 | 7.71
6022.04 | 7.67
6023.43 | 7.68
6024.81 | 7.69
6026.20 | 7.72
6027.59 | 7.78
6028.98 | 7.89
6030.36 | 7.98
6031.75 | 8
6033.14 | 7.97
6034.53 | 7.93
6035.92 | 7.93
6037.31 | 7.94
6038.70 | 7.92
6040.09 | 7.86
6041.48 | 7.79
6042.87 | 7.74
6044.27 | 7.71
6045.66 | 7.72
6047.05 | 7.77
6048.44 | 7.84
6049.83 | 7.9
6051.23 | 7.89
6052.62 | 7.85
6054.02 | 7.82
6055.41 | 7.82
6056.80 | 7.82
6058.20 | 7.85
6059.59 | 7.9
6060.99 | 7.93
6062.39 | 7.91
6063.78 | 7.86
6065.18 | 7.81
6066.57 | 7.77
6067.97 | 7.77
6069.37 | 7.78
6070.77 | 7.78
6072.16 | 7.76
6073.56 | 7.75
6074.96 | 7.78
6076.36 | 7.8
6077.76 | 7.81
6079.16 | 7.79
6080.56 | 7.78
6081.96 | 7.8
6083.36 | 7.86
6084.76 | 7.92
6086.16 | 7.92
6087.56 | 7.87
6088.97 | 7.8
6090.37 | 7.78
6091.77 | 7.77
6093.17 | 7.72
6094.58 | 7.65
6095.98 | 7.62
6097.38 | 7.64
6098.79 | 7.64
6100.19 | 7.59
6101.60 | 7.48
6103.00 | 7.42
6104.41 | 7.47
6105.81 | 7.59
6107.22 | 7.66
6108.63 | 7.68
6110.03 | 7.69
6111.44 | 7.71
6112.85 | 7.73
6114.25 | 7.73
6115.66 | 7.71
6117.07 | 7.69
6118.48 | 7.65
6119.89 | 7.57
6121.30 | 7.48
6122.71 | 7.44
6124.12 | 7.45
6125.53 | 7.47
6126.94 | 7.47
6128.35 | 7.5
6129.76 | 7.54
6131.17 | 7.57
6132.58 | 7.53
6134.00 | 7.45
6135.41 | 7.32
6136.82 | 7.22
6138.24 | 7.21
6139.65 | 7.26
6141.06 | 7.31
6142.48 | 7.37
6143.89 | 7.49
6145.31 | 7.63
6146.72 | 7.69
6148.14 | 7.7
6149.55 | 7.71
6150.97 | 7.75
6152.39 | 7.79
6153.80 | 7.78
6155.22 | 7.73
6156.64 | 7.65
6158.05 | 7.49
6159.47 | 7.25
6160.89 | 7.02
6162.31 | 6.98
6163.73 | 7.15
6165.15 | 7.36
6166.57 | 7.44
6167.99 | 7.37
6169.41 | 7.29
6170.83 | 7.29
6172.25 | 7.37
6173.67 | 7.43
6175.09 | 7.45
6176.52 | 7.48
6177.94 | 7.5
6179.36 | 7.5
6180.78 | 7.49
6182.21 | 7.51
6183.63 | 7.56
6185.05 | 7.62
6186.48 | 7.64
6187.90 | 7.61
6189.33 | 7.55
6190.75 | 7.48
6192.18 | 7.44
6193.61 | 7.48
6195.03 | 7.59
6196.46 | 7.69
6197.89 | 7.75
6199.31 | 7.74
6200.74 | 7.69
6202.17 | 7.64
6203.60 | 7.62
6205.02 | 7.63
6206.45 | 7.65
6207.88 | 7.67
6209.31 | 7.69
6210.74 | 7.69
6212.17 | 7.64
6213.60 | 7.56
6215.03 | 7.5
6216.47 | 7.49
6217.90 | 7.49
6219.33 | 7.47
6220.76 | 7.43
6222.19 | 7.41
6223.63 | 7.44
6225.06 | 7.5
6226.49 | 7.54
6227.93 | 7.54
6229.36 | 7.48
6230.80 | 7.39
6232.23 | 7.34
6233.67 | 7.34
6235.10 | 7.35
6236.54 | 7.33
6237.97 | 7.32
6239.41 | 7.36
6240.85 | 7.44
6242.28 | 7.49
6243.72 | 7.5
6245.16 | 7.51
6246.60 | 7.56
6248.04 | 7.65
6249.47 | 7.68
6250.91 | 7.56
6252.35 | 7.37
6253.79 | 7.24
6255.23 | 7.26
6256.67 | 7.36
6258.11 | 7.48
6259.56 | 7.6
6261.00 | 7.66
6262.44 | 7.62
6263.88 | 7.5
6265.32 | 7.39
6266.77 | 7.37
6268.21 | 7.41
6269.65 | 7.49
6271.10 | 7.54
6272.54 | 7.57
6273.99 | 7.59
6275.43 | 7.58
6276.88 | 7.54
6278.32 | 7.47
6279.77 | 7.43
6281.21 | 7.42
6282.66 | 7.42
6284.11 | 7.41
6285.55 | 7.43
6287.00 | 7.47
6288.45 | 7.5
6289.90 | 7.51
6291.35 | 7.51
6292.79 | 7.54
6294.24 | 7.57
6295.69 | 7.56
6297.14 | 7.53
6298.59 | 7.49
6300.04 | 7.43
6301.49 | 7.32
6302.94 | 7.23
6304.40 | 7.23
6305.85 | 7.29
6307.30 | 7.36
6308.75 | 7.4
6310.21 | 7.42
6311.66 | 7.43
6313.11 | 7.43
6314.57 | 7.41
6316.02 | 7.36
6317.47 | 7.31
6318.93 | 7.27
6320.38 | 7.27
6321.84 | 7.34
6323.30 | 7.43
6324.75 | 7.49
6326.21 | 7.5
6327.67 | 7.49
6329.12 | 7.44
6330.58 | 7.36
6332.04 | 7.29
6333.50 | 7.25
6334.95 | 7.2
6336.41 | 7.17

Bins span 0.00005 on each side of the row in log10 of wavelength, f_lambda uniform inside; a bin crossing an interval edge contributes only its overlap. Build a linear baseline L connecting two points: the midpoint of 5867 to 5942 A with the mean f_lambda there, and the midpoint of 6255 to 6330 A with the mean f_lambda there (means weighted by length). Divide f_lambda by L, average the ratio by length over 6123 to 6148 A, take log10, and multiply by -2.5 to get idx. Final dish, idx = 0.02 mag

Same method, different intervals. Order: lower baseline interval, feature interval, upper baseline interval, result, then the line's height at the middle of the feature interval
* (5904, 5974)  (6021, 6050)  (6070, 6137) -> -0.01 mag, 7.74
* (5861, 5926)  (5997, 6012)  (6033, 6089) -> 0.01 mag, 7.8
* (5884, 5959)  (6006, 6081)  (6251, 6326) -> -0.03 mag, 7.62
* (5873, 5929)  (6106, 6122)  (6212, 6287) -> -0.01 mag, 7.56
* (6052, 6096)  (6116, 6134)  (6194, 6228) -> 0.03 mag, 7.73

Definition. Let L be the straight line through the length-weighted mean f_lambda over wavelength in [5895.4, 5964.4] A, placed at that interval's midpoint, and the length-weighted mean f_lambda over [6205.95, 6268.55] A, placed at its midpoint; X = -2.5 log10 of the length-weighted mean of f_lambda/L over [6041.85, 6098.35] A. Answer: -0.02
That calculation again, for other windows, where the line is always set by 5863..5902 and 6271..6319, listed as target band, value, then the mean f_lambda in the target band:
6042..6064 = -0.04 mag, 7.83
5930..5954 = -0.03 mag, 7.81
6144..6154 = -0.03 mag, 7.71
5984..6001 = -0.04 mag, 7.86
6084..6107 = -0.02 mag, 7.68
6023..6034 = -0.04 mag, 7.85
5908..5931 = -0.04 mag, 7.89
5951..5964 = -0.04 mag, 7.88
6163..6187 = 0.01 mag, 7.44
